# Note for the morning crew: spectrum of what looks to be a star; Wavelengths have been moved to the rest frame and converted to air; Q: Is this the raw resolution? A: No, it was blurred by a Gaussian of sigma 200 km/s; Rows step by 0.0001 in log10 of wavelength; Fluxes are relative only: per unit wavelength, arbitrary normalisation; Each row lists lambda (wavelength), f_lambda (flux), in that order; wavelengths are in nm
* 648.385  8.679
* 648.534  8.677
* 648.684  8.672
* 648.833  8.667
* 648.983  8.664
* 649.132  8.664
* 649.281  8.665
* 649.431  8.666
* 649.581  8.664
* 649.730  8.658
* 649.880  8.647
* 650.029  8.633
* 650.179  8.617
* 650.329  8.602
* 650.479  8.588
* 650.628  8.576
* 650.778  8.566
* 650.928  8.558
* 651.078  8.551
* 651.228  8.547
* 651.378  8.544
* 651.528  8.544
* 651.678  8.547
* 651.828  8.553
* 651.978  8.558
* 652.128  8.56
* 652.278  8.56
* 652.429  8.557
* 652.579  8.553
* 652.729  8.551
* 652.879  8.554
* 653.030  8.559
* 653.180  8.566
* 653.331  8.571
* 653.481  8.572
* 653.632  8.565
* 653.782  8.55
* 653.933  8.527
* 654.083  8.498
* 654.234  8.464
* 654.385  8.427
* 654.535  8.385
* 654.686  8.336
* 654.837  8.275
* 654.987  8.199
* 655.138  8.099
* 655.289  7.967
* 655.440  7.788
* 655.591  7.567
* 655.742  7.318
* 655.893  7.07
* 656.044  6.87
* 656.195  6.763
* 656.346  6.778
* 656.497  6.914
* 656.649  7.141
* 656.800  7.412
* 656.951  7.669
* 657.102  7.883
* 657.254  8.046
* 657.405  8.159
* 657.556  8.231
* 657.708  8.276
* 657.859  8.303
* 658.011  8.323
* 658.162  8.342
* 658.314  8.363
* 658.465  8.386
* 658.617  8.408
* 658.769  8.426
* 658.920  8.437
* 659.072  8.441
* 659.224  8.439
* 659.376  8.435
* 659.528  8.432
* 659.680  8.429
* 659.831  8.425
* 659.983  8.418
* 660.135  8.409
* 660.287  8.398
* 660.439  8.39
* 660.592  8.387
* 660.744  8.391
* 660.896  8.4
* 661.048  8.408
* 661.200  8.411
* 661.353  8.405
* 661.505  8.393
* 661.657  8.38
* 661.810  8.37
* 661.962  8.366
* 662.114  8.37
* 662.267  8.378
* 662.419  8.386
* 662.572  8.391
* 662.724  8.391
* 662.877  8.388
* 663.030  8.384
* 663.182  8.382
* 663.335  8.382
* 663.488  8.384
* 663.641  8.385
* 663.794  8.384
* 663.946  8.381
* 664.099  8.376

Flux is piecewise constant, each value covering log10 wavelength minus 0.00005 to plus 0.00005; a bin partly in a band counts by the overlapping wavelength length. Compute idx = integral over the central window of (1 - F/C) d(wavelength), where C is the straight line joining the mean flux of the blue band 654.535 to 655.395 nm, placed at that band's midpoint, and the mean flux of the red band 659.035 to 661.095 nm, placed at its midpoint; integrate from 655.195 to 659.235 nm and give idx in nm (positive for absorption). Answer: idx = 0.22 nm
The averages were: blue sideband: 8.18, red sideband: 8.41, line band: 7.83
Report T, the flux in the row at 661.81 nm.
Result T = 8.37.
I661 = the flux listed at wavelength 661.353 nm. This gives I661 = 8.405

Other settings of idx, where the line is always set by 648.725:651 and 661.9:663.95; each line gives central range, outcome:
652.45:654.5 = 0.01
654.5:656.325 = 0.18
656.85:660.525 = 0.07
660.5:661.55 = 0.00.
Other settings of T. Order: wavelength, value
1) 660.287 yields 8.398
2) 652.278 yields 8.56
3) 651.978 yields 8.558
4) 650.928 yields 8.558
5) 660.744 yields 8.391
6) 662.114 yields 8.37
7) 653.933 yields 8.527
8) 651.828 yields 8.553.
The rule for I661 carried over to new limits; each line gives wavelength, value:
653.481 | 8.572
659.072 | 8.441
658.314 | 8.363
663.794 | 8.384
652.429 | 8.557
